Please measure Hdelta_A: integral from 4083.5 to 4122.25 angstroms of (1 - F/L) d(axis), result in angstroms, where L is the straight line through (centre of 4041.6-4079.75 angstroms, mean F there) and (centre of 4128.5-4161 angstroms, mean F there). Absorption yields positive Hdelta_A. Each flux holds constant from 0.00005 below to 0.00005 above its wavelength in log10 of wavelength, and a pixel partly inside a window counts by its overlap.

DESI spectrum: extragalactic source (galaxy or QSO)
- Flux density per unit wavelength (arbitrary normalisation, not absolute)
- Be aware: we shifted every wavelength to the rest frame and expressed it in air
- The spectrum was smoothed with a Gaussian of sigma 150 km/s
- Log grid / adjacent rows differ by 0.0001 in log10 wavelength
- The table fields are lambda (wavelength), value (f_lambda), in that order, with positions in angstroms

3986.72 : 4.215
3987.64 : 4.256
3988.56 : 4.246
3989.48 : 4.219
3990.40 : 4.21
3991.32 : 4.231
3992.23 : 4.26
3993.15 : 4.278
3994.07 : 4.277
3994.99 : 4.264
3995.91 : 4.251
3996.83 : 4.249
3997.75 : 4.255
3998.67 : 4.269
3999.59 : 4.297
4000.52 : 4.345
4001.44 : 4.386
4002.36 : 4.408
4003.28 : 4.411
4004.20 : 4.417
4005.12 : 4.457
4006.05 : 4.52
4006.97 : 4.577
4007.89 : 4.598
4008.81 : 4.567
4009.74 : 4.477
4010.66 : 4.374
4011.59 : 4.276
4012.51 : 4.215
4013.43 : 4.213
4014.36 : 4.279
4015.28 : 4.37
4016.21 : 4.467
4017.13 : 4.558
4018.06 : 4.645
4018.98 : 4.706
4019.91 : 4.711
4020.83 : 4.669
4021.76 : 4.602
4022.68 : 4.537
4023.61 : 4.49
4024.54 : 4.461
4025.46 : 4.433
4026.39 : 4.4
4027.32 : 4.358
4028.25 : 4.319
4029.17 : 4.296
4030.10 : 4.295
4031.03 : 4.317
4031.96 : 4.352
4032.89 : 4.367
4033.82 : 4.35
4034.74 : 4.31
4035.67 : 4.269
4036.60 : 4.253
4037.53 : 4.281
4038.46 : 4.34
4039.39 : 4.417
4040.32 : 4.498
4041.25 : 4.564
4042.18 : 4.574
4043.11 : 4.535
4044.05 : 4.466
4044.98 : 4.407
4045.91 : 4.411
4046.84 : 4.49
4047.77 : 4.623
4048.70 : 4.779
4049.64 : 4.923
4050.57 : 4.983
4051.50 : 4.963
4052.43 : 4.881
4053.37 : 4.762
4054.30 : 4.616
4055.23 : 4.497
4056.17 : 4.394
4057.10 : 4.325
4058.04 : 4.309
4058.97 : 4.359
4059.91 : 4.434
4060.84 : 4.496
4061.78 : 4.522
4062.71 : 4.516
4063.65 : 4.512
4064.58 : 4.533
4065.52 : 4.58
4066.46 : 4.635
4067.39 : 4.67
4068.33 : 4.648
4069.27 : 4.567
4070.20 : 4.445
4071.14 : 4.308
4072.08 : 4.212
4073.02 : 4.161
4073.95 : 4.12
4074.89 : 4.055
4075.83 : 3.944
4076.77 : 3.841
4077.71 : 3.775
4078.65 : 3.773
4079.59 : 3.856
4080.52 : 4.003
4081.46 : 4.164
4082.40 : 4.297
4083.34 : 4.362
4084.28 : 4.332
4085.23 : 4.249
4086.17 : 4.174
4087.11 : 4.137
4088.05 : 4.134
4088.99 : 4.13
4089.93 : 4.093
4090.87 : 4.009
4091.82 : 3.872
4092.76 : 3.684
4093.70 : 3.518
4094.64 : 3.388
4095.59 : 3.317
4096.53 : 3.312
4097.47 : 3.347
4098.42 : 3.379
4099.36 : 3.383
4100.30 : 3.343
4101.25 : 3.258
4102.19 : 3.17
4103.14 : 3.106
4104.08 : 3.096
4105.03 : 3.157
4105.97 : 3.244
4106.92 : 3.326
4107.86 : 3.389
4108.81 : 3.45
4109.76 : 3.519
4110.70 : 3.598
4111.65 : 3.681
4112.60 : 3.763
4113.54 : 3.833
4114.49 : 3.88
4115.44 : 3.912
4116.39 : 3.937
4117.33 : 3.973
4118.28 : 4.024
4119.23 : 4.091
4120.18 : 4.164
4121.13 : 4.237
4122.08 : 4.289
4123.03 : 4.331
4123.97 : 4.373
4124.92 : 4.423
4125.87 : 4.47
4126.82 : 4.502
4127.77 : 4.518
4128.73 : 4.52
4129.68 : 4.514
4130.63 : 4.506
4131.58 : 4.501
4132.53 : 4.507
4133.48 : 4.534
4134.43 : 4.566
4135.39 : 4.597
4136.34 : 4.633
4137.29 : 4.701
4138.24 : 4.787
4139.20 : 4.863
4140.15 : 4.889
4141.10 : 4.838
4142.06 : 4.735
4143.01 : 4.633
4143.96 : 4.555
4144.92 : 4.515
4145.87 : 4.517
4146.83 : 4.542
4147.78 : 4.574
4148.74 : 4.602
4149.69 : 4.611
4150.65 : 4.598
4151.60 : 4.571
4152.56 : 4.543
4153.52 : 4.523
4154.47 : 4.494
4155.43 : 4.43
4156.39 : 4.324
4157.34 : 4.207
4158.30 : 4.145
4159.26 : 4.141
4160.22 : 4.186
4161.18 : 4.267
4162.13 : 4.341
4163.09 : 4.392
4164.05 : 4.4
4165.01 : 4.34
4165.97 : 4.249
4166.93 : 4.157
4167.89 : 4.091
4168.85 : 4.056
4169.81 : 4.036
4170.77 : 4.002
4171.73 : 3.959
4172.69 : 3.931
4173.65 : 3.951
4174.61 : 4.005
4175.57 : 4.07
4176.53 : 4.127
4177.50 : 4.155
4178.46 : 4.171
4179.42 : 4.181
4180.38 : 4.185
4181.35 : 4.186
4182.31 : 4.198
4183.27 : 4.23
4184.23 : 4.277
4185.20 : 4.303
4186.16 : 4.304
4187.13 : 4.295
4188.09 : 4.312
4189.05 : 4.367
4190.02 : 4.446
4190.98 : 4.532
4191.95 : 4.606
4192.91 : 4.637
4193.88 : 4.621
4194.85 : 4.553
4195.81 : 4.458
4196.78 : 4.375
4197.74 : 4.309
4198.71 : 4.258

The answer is 6.8 angstroms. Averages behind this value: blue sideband 4.44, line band 3.7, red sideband 4.54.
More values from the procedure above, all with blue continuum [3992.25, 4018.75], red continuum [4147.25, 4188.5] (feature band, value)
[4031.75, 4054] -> -0.9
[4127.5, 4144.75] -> -1.4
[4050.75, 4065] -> -0.7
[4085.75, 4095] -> 0.9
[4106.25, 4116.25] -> 1.5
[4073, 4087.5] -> 0.8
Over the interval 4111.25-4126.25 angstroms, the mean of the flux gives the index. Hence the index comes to 4.09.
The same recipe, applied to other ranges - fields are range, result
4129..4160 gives 4.55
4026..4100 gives 4.26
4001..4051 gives 4.46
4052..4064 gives 4.51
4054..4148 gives 4.13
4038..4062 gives 4.56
